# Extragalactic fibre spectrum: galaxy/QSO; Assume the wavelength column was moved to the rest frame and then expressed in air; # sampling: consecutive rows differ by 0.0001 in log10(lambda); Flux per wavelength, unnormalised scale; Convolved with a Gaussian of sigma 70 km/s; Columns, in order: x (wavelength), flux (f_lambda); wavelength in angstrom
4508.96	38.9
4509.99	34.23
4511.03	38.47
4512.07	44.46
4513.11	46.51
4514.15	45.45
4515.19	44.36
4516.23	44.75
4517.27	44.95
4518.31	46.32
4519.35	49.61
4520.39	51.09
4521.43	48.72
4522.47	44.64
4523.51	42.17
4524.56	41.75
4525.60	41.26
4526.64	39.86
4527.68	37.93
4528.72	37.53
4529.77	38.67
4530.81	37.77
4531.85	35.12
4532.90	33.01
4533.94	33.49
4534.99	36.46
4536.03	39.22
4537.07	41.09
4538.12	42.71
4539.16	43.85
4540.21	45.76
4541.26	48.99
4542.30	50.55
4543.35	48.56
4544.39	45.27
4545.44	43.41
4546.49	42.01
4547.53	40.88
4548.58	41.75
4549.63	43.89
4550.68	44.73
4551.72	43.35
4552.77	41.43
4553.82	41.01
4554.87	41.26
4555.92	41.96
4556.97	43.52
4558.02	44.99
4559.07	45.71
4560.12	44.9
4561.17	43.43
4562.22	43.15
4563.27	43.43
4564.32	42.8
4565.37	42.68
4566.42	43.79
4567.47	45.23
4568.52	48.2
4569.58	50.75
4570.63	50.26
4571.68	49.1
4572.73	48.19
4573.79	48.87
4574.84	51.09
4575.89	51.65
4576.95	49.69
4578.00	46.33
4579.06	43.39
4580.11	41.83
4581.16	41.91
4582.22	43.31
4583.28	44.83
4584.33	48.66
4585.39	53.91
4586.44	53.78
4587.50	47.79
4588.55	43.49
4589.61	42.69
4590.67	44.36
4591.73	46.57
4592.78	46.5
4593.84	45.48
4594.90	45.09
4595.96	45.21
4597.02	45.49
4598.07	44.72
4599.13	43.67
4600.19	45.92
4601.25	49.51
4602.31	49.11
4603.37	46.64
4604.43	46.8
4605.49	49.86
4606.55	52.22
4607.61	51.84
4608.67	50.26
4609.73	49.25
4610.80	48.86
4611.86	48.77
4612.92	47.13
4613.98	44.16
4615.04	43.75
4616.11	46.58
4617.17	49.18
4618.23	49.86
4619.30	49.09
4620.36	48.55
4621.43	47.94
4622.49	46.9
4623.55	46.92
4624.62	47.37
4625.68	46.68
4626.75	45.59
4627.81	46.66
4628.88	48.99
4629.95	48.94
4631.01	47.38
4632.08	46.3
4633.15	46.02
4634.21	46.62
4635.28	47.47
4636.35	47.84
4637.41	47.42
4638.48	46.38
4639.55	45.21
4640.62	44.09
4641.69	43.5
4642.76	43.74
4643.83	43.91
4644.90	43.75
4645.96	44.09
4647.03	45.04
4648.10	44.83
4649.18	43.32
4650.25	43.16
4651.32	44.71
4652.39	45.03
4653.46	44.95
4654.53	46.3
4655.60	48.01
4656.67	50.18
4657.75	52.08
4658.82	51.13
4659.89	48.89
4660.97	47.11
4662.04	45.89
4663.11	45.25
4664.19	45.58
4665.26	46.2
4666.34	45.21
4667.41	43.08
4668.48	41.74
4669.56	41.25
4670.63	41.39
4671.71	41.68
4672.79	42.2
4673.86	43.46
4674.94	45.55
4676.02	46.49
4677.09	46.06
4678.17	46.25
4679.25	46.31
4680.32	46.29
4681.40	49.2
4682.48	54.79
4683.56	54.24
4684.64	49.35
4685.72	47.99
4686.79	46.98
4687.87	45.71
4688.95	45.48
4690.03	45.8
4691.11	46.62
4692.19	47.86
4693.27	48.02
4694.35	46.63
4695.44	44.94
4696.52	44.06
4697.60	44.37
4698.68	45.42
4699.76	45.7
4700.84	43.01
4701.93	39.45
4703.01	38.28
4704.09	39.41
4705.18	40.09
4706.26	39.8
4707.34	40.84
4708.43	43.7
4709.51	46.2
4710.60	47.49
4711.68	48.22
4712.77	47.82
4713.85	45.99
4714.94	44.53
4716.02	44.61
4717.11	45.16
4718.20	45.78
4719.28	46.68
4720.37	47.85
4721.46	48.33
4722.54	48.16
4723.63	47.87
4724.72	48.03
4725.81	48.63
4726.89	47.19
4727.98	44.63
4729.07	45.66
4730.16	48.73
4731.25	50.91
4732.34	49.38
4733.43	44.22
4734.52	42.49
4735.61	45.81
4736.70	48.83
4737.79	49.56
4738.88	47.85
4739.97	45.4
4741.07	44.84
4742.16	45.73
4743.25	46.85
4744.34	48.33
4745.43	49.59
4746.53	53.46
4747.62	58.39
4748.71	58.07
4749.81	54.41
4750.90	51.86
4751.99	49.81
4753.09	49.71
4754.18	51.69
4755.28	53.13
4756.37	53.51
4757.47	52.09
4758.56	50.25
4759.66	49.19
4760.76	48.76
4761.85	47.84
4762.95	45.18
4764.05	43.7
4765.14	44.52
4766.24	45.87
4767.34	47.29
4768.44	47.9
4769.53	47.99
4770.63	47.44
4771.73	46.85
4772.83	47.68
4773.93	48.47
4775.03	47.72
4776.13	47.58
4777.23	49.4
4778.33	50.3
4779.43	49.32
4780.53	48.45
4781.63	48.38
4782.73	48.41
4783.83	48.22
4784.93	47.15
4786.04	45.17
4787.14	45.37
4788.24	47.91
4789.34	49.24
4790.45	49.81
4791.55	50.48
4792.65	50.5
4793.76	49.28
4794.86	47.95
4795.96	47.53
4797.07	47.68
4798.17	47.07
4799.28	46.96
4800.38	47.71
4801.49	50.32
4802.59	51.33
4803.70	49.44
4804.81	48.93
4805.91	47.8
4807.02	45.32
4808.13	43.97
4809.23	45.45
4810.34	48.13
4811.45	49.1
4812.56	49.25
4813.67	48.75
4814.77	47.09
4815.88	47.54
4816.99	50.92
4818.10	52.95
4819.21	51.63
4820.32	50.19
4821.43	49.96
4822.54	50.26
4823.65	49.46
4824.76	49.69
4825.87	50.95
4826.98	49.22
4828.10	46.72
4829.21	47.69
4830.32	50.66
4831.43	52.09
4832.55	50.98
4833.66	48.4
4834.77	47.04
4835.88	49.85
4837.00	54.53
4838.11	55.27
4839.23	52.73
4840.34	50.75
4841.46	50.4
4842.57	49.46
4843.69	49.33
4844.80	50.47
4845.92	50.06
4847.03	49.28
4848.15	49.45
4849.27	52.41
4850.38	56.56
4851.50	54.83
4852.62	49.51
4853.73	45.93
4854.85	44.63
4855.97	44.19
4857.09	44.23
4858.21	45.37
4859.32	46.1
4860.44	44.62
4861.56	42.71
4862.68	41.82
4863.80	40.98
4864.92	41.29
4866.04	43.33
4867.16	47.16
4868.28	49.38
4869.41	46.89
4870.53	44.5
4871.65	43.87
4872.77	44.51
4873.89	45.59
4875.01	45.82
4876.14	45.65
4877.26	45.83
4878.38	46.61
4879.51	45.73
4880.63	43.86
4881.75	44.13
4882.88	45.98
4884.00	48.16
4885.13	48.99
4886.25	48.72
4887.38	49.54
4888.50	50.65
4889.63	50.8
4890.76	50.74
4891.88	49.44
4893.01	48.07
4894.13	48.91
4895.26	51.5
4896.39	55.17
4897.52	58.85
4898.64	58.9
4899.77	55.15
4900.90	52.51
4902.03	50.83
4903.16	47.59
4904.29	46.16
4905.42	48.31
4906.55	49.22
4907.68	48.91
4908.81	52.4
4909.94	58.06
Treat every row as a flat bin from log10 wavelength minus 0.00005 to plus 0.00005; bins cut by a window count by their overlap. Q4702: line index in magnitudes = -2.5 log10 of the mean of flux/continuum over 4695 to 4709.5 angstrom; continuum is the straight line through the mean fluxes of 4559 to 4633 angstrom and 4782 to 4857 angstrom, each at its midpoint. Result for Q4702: 0.14 mag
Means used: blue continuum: 47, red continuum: 49.2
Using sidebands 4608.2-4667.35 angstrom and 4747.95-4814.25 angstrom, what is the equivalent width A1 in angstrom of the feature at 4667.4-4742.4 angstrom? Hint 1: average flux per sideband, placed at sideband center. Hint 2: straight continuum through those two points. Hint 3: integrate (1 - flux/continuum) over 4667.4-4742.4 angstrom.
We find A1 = 2.9 angstrom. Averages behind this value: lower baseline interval 46.7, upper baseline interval 48.7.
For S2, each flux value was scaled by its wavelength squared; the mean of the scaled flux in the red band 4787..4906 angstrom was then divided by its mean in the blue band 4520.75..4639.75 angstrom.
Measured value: 1.20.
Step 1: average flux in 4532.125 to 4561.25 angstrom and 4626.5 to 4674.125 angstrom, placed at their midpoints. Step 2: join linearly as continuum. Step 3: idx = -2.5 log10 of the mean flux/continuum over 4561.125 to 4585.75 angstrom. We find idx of -0.075 mag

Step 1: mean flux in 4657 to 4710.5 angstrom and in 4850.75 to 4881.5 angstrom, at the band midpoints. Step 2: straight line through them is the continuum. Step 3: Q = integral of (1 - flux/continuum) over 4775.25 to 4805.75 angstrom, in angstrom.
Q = -2.1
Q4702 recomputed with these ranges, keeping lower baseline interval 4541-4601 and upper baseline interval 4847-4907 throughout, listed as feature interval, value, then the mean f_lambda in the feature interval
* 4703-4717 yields 0.07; 43.9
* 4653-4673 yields 0.01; 45.7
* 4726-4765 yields -0.05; 49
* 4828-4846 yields -0.06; 50.5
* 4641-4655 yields 0.04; 44.3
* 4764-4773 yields 0.01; 46.7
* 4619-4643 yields -0.02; 46.8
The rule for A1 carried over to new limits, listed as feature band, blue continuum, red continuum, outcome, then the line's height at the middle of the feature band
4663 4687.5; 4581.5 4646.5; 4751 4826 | 0.8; 47.5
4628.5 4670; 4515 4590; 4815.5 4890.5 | -0.4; 45.5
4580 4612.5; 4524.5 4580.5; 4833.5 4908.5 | -2.1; 44.2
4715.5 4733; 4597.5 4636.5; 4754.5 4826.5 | 0.3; 48.2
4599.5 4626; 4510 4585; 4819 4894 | -2.0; 44.8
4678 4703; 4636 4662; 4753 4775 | 0.2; 46.9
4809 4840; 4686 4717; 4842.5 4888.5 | -2.5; 46.2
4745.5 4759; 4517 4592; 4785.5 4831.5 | -1.5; 47.7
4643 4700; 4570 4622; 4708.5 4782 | 2.2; 47.8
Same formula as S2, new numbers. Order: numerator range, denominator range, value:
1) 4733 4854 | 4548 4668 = 1.15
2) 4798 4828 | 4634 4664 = 1.14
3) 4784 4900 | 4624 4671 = 1.15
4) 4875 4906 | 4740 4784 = 1.06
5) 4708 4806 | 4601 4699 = 1.08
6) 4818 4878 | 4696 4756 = 1.08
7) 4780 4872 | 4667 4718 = 1.13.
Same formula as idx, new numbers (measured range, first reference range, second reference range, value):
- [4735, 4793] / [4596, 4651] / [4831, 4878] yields -0.03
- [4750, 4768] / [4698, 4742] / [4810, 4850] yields -0.04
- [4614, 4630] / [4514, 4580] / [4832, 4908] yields -0.06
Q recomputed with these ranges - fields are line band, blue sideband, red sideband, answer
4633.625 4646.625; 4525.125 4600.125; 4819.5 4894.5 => 0.0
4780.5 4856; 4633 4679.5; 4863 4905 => -3.0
